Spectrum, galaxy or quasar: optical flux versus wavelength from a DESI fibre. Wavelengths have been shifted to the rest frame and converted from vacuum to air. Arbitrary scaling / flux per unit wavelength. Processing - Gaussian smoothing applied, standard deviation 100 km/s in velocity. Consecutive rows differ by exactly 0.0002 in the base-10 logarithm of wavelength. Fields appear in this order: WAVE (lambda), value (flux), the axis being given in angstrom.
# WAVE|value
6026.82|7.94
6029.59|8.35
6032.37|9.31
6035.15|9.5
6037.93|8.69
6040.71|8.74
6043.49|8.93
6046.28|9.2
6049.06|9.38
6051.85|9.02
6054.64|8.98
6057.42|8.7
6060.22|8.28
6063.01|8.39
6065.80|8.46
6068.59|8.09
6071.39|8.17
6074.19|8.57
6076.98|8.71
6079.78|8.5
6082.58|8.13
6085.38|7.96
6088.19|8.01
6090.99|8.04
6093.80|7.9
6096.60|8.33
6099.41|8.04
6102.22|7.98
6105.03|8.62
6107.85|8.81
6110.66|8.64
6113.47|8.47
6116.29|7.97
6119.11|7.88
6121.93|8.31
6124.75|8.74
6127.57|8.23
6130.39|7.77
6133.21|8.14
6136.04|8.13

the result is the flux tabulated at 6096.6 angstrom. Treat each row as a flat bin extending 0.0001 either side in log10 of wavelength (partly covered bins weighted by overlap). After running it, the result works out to 8.33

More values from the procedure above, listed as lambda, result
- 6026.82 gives 7.94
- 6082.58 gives 8.13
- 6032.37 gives 9.31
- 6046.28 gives 9.2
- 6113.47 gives 8.47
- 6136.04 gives 8.13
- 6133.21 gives 8.14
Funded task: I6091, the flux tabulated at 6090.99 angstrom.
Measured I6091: 8.04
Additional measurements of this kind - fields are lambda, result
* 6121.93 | 8.31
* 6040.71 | 8.74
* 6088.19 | 8.01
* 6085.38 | 7.96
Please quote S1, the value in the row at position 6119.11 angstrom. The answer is 7.88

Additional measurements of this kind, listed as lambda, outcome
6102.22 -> 7.98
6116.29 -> 7.97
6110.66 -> 8.64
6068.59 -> 8.09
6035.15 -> 9.5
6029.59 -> 8.35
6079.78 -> 8.5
